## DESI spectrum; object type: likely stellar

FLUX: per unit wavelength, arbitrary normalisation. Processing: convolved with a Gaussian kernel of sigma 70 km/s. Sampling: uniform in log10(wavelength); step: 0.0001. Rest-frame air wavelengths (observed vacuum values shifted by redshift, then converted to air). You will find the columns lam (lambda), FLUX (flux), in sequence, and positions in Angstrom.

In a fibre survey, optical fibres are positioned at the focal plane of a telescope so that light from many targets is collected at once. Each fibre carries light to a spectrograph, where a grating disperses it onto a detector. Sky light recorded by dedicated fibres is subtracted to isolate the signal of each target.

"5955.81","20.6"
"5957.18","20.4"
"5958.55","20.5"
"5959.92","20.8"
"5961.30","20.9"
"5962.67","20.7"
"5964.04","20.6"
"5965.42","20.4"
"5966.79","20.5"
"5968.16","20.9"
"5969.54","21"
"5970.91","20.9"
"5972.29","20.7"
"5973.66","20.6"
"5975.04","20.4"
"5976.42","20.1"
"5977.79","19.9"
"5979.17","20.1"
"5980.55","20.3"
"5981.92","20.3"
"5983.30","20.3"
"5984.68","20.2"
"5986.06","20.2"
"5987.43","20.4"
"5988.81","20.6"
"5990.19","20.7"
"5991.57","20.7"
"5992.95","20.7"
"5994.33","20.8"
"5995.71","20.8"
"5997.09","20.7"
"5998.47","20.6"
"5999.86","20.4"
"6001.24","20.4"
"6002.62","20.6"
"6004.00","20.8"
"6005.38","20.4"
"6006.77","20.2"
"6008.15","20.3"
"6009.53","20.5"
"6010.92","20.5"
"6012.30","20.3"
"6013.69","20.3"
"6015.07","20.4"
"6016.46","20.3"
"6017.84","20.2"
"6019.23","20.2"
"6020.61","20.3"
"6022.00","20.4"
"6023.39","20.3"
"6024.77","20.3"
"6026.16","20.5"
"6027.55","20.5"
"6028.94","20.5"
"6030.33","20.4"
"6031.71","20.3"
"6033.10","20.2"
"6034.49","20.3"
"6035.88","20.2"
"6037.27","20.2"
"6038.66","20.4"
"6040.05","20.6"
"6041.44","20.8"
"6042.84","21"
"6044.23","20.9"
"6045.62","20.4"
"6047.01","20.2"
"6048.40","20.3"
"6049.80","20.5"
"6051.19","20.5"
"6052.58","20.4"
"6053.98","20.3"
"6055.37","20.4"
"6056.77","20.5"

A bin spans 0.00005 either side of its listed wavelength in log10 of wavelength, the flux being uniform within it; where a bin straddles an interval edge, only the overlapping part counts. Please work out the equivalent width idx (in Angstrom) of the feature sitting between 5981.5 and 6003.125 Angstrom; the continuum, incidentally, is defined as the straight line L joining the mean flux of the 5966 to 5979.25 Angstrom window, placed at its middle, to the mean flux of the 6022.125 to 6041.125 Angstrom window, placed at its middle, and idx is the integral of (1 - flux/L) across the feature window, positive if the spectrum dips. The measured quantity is -0.1 Angstrom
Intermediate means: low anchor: 20.5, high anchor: 20.4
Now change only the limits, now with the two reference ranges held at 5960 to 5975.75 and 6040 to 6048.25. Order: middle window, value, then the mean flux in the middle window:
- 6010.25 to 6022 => 0.19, 20.3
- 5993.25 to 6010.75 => 0.10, 20.5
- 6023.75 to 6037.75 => 0.20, 20.3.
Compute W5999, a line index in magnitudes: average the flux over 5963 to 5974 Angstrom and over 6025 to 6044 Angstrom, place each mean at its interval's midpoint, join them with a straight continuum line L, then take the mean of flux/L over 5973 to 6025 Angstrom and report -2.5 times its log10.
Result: 0.01 mag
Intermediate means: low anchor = 20.7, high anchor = 20.5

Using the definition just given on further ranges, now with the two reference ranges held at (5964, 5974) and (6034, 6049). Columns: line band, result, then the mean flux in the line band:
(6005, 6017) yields 0.01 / 20.3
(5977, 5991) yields 0.02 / 20.3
